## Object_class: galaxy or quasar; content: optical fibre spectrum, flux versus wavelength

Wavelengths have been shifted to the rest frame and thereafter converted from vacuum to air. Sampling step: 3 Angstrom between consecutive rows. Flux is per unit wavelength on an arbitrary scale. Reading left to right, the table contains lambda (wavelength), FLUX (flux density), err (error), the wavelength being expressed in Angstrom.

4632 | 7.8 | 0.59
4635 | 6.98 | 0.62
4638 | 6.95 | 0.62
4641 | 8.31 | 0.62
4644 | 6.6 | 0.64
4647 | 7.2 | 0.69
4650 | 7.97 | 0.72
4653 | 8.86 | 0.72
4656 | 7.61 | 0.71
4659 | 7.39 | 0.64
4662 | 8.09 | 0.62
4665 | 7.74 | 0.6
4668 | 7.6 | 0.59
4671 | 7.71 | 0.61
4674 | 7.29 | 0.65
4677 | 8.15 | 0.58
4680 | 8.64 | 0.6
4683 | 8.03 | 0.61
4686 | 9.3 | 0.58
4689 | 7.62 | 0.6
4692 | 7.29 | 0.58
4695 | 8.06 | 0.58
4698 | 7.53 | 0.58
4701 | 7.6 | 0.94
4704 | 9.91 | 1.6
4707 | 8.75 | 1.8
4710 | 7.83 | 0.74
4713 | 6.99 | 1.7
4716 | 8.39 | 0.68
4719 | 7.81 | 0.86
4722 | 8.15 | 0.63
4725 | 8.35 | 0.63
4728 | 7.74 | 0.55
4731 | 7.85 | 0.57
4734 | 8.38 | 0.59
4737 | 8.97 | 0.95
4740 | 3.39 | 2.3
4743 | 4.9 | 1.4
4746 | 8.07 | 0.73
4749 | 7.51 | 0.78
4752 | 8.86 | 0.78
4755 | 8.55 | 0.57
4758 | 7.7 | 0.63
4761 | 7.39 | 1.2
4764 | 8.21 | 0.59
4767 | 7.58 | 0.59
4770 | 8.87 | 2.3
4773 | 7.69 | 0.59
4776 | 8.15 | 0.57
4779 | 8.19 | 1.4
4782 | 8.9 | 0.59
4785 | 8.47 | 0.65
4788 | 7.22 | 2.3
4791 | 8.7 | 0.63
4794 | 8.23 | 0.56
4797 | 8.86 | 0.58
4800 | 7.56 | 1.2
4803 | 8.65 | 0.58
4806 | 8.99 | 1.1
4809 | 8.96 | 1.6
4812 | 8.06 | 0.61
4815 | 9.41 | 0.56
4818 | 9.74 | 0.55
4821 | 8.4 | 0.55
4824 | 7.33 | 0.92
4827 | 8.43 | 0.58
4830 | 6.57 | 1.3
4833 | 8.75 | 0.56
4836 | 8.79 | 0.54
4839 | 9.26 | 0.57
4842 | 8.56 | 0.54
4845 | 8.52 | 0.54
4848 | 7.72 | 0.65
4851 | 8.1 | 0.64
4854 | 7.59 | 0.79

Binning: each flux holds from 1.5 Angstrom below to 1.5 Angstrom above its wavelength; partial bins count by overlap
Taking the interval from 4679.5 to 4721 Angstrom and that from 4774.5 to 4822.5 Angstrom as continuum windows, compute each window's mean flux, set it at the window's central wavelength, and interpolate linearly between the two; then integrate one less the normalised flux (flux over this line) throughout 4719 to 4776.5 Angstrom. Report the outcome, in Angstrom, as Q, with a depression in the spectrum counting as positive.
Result 4.3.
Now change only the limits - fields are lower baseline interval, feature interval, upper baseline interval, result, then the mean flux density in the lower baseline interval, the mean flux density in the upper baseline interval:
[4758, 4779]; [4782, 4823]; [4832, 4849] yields -1.35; 7.98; 8.62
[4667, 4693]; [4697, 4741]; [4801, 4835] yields 1.19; 7.98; 8.47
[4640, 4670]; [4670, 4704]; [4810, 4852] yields -0.73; 7.73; 8.41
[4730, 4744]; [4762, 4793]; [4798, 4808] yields -1.62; 6.72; 8.45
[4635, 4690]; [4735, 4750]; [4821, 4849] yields 2.64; 7.82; 8.23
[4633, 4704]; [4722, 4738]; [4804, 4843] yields -0.24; 7.81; 8.56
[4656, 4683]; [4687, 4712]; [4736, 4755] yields -1.90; 7.83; 7.02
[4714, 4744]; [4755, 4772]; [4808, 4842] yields -0.38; 7.43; 8.51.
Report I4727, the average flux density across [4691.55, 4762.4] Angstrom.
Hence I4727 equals 7.76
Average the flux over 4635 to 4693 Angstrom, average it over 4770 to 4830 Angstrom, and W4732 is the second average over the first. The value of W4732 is 1.08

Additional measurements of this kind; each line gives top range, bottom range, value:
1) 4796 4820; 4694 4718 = 1.08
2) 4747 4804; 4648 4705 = 1.02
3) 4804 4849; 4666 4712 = 1.05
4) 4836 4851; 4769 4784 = 1.02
